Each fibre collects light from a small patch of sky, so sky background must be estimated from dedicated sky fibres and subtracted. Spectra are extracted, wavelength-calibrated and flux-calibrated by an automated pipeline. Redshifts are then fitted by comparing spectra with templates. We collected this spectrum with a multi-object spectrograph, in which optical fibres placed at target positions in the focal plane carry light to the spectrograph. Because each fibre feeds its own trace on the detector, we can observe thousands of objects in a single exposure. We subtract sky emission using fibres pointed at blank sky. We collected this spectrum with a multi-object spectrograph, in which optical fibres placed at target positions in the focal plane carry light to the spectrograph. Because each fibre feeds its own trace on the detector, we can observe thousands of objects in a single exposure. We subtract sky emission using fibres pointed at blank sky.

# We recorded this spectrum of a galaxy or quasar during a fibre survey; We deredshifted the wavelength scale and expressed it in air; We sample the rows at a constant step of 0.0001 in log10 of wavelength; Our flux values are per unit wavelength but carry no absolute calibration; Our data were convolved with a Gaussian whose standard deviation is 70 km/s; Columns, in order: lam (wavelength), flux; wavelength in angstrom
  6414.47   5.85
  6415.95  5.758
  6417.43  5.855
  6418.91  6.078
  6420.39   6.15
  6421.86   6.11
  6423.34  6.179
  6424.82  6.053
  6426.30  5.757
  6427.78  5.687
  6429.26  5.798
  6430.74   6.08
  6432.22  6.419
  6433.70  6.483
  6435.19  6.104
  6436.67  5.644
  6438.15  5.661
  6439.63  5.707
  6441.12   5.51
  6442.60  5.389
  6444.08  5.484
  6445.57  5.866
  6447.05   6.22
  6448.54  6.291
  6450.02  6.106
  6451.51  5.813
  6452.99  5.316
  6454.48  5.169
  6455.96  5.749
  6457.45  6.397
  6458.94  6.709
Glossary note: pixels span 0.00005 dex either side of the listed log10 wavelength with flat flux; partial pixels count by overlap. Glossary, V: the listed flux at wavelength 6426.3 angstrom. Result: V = 5.757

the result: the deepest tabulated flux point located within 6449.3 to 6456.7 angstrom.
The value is 5.169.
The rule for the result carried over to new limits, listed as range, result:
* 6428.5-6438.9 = 5.644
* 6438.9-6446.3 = 5.389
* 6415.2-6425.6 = 5.758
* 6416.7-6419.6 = 5.855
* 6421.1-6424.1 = 6.11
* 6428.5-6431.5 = 5.798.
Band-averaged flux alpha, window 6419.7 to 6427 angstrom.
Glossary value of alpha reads 6.06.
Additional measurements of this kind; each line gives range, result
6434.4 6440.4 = 5.77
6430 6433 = 6.26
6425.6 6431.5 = 5.83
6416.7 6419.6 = 5.96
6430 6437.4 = 6.14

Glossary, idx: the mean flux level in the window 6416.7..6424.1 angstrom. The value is 6.08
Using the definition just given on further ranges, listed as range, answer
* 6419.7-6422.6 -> 6.15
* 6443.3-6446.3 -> 5.67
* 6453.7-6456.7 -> 5.46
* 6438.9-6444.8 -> 5.52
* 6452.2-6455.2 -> 5.26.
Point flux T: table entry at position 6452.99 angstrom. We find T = 5.316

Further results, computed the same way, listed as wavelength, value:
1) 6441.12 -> 5.51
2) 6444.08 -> 5.484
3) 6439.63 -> 5.707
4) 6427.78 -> 5.687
